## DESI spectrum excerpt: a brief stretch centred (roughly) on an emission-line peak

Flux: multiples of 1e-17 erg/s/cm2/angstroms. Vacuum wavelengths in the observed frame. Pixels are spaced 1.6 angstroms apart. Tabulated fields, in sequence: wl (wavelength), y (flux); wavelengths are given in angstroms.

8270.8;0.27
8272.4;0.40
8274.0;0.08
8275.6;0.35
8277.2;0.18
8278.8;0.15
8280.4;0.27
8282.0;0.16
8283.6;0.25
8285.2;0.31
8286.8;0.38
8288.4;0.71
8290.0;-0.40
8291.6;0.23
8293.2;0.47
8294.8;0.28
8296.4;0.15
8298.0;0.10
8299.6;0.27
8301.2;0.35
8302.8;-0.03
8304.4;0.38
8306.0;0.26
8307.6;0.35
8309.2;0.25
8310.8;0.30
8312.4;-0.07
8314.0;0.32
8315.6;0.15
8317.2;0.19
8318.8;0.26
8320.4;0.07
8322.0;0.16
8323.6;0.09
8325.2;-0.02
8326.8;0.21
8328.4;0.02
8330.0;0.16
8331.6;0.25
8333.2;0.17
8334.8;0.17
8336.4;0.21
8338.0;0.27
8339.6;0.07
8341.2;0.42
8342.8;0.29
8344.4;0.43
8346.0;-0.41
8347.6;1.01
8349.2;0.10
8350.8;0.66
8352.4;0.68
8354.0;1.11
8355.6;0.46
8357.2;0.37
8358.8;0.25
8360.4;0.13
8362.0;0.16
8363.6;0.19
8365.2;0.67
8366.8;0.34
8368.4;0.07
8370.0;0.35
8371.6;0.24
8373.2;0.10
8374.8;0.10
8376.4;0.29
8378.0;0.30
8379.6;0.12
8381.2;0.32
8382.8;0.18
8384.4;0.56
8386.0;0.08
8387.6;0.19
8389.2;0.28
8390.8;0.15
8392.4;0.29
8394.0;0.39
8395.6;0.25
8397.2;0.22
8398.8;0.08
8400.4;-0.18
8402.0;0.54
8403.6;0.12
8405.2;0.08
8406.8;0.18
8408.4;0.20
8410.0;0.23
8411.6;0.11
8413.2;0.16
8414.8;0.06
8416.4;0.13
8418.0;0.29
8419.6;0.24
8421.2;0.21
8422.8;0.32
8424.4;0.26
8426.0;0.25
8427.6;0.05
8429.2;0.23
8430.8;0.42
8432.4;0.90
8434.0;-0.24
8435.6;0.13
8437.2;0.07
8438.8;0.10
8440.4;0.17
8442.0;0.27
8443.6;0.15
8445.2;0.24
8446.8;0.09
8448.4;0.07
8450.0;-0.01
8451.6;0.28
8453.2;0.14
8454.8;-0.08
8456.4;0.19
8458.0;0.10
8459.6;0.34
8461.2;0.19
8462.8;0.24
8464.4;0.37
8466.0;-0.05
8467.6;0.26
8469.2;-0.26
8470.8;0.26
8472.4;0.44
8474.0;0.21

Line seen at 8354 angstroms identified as H-gamma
